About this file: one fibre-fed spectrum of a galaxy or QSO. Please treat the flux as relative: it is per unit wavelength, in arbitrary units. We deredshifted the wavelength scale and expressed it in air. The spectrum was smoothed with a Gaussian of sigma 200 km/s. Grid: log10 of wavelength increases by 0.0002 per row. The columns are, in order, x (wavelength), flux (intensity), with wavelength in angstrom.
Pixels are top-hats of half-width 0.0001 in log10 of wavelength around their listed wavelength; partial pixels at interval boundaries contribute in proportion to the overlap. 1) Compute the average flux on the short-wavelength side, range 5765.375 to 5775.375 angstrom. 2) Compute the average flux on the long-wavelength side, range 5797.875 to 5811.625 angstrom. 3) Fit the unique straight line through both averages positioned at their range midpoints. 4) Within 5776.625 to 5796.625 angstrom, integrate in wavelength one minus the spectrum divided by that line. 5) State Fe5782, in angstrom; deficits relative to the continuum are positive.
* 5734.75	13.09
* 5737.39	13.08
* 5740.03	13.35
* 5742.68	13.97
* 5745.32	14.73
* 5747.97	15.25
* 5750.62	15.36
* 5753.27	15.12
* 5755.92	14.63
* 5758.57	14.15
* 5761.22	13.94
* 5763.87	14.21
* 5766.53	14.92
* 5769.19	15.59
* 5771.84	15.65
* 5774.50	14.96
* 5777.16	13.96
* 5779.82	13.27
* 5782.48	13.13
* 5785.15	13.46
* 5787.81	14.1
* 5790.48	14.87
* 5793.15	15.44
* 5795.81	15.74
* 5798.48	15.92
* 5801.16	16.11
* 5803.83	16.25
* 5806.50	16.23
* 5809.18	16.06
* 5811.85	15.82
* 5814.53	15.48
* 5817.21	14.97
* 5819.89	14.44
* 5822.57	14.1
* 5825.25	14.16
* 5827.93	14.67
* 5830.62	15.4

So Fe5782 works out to 1.9 angstrom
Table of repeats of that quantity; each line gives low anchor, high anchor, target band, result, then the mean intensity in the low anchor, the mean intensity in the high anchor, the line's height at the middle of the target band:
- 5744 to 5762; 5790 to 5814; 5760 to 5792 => 1.9 angstrom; 14.8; 15.8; 15.3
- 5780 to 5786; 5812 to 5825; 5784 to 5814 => -3.2 angstrom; 13.3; 14.8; 14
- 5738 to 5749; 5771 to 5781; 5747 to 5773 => -1.0 angstrom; 14.2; 14.4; 14.3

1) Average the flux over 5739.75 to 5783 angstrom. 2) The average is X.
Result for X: 14.5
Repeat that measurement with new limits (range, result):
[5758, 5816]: 15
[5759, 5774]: 14.8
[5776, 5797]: 14.2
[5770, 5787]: 14.1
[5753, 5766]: 14.4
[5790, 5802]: 15.6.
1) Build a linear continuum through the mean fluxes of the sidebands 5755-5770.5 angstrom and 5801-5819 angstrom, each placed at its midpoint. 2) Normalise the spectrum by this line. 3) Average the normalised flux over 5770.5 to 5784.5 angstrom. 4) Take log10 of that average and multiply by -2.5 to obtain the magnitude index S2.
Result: 0.06 mag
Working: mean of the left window 14.6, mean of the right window 15.8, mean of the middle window 14.2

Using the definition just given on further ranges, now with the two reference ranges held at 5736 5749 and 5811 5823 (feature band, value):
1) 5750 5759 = -0.048 mag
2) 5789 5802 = -0.061 mag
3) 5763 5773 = -0.056 mag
